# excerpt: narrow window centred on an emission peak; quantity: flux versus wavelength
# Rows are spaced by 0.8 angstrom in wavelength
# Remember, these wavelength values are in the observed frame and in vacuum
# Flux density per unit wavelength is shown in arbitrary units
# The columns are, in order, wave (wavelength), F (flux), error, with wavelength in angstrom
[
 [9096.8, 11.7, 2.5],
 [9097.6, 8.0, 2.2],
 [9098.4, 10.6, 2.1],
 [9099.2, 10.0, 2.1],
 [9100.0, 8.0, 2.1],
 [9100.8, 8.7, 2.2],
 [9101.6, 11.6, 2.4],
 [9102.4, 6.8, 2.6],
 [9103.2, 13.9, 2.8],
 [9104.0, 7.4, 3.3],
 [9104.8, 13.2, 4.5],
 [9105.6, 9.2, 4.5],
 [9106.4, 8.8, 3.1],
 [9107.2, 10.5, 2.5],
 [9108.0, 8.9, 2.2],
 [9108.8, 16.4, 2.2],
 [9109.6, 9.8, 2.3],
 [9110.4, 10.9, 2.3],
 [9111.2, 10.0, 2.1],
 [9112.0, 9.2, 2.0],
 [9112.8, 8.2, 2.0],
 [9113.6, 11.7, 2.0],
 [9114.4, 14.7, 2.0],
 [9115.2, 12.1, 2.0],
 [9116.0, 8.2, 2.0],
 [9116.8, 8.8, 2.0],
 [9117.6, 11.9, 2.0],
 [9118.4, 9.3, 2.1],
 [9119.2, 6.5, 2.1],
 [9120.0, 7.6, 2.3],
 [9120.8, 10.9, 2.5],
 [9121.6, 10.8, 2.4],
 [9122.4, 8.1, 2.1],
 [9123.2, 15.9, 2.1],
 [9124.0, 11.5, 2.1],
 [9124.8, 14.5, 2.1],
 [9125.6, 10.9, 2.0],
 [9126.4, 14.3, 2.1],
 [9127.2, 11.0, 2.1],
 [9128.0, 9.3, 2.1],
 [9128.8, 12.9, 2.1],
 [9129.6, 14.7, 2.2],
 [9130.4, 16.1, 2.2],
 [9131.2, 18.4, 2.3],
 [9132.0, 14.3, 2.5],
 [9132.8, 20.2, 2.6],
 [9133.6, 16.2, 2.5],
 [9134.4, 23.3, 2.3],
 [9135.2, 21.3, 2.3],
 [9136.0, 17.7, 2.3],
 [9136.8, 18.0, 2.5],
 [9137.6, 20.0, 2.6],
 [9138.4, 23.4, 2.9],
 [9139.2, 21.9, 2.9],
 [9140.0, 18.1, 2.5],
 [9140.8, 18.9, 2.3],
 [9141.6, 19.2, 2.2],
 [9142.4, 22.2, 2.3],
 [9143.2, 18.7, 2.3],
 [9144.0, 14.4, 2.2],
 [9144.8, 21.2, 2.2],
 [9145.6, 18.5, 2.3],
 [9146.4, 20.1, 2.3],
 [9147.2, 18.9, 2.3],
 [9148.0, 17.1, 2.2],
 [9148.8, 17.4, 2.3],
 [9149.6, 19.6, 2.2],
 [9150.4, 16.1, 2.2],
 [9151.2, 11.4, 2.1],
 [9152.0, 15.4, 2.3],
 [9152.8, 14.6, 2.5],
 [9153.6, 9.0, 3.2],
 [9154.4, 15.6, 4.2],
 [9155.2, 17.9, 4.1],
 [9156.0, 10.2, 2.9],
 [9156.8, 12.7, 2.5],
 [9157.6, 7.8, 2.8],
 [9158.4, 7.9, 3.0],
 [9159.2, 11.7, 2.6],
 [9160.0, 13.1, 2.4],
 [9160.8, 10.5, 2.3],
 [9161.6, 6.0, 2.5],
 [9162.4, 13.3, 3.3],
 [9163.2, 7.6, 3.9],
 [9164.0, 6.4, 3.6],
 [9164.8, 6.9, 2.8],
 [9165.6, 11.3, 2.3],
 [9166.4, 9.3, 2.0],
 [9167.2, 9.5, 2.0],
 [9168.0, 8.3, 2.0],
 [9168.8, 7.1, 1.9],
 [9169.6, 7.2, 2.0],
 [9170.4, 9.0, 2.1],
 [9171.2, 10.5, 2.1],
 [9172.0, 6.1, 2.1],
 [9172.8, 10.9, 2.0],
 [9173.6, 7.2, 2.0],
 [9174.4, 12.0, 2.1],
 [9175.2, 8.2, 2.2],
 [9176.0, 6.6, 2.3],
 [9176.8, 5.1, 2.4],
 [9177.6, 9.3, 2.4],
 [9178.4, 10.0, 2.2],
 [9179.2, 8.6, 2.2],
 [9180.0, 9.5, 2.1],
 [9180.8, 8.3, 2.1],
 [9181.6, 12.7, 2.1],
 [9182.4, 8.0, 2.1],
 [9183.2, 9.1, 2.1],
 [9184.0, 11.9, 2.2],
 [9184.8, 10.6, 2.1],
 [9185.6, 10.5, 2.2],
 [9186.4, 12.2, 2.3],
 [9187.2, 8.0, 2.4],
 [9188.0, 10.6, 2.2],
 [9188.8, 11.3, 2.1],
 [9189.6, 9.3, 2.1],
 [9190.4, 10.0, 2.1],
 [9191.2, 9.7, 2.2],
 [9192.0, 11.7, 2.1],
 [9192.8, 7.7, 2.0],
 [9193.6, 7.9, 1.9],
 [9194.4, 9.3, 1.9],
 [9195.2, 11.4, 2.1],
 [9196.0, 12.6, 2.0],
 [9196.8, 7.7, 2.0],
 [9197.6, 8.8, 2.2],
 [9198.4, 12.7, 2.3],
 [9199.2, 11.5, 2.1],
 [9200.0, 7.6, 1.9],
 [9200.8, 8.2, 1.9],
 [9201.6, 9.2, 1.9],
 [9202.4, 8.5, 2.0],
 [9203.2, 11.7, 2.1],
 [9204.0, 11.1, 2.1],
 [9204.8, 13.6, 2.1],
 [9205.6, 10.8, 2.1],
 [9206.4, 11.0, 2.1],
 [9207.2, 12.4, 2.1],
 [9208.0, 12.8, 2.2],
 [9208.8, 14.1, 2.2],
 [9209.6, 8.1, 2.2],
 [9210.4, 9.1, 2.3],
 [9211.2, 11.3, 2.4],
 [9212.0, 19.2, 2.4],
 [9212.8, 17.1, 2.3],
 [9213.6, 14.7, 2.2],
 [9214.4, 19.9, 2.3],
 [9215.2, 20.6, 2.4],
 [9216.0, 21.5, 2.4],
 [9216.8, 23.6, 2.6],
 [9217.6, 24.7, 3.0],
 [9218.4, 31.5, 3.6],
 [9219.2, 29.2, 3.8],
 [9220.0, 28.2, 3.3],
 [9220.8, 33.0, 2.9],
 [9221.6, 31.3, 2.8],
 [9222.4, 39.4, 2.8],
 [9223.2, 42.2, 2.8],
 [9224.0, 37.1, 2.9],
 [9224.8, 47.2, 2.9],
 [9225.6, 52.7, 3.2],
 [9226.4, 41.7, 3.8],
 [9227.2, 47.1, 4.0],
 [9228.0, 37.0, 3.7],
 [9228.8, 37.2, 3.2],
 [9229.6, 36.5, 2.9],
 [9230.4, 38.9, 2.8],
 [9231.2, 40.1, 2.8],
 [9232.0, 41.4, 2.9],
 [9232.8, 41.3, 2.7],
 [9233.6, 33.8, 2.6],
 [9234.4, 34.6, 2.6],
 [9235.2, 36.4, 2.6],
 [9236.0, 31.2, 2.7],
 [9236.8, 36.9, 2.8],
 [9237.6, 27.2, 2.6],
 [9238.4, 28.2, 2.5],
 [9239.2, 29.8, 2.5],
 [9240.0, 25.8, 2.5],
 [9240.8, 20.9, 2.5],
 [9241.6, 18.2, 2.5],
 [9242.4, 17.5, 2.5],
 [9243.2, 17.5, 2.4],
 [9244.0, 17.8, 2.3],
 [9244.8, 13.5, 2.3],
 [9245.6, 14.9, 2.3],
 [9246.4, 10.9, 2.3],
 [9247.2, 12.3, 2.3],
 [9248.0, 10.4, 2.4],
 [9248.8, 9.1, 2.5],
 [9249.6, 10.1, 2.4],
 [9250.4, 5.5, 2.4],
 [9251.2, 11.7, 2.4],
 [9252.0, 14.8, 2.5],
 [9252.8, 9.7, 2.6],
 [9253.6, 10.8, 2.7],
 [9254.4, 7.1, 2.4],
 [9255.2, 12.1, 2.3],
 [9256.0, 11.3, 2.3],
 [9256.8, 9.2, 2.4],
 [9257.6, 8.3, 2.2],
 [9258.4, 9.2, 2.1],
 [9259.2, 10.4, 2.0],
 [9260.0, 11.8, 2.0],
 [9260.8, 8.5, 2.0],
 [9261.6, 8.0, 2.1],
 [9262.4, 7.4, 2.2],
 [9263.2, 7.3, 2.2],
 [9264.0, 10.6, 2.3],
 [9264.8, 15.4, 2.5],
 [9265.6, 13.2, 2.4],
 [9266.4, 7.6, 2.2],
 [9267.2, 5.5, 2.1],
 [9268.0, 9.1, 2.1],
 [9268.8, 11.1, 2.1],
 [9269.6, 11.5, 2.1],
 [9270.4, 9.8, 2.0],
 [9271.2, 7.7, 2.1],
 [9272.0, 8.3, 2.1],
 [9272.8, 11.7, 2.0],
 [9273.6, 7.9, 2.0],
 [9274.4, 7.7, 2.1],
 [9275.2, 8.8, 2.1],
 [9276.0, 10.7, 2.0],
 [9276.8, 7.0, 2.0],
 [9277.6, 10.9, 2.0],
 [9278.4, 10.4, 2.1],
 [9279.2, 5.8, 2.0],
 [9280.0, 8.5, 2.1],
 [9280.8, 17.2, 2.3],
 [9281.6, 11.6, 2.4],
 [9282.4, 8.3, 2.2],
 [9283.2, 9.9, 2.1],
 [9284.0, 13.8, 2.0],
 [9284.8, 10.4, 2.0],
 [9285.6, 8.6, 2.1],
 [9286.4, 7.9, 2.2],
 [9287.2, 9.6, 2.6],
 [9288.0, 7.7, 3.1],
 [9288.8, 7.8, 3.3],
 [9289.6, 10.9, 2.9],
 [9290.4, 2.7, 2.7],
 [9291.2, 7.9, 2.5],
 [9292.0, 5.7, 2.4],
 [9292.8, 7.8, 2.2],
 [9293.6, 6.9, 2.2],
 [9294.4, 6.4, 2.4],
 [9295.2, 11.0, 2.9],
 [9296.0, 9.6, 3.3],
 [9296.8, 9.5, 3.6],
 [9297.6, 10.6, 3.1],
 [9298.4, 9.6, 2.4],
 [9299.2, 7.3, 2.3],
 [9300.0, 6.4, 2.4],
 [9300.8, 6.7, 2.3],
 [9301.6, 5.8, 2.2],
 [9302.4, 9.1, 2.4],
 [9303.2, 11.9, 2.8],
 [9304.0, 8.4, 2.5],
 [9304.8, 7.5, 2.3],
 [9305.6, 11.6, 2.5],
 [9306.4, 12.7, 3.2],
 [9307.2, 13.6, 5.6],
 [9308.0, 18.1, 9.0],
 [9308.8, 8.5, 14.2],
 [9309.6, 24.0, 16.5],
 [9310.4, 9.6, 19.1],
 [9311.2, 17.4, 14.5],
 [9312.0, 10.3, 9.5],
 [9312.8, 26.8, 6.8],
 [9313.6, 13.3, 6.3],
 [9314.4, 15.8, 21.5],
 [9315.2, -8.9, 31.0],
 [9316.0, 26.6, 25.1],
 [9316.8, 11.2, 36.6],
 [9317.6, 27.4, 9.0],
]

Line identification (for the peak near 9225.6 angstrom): [O III]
